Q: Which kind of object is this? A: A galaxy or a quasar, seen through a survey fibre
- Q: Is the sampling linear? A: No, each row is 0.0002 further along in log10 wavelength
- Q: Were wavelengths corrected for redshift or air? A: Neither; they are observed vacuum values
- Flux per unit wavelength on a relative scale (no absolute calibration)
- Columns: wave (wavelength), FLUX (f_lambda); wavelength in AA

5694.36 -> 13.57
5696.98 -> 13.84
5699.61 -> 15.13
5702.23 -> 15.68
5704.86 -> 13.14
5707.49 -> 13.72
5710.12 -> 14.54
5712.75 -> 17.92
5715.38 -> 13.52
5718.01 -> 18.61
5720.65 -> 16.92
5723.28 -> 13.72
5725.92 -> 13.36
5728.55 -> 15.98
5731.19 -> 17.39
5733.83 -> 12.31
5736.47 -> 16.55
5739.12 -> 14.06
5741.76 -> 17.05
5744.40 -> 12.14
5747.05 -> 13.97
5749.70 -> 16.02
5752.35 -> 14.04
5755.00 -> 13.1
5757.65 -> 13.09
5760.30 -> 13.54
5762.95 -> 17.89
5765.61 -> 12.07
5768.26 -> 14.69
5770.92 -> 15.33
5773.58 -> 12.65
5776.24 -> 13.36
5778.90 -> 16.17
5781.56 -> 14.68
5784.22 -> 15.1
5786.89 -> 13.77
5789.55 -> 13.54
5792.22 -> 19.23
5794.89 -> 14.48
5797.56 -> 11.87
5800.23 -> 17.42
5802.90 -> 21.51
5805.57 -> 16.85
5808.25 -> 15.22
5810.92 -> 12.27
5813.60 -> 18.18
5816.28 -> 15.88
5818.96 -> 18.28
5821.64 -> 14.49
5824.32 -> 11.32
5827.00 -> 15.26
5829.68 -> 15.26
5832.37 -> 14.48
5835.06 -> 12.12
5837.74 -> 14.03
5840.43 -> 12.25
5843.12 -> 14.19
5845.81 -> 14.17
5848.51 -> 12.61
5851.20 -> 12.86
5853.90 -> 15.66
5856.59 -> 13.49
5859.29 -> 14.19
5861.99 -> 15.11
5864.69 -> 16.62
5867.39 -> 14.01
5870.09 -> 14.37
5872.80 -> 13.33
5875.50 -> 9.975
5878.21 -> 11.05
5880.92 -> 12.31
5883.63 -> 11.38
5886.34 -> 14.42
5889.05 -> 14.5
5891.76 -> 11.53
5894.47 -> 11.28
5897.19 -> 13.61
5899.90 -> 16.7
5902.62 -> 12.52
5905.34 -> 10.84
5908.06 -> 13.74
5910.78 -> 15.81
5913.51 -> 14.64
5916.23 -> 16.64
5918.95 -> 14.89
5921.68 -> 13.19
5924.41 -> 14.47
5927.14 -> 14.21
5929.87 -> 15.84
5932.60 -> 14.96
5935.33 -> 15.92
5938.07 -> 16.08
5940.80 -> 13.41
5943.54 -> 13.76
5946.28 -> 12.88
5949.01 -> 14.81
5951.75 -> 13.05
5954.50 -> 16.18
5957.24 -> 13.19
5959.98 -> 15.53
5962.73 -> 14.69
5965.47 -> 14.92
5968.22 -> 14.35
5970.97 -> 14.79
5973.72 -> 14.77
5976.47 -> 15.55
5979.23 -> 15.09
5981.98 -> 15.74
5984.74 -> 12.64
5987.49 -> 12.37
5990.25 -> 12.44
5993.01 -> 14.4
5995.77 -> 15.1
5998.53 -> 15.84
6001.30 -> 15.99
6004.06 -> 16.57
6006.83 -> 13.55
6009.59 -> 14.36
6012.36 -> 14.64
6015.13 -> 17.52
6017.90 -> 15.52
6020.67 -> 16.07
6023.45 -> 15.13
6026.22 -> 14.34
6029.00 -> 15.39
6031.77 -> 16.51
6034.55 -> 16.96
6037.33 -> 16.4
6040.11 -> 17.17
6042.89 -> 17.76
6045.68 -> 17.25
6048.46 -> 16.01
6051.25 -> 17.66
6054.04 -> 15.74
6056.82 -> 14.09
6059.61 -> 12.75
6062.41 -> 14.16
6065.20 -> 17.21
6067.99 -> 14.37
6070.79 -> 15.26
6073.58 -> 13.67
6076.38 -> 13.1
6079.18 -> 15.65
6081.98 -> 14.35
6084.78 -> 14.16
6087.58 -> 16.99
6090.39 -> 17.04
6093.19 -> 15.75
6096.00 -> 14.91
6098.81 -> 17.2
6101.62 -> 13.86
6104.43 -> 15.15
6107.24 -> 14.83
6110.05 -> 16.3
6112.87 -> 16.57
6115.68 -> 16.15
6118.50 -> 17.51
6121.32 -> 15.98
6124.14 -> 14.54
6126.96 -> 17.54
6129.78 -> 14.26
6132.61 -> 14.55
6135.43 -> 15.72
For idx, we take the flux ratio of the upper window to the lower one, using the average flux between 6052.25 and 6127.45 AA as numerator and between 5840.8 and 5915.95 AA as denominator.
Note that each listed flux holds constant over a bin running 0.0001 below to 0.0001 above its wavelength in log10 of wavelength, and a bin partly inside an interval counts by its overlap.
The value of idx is 1.1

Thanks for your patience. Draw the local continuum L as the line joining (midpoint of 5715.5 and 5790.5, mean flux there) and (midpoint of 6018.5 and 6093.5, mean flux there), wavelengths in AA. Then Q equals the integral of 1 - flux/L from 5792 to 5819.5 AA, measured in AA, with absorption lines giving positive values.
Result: -2.7 AA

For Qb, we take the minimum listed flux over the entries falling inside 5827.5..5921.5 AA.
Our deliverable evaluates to 9.975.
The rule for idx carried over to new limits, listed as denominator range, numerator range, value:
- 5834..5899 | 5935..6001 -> 1.09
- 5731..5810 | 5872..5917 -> 0.88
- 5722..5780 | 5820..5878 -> 0.95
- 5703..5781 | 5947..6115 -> 1.03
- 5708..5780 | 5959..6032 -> 1.01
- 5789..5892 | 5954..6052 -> 1.07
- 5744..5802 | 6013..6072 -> 1.09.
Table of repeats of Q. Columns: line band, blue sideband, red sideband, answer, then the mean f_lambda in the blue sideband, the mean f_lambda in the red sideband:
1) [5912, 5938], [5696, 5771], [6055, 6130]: 0.1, 14.8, 15.3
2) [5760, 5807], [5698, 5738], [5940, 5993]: -1.0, 15.2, 14.2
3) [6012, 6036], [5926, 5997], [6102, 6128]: -1.2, 14.5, 16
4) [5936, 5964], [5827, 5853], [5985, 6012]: -0.4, 13.7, 14.4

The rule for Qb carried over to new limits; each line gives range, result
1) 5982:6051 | 12.37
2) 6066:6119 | 13.1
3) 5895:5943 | 10.84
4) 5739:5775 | 12.07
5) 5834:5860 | 12.12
